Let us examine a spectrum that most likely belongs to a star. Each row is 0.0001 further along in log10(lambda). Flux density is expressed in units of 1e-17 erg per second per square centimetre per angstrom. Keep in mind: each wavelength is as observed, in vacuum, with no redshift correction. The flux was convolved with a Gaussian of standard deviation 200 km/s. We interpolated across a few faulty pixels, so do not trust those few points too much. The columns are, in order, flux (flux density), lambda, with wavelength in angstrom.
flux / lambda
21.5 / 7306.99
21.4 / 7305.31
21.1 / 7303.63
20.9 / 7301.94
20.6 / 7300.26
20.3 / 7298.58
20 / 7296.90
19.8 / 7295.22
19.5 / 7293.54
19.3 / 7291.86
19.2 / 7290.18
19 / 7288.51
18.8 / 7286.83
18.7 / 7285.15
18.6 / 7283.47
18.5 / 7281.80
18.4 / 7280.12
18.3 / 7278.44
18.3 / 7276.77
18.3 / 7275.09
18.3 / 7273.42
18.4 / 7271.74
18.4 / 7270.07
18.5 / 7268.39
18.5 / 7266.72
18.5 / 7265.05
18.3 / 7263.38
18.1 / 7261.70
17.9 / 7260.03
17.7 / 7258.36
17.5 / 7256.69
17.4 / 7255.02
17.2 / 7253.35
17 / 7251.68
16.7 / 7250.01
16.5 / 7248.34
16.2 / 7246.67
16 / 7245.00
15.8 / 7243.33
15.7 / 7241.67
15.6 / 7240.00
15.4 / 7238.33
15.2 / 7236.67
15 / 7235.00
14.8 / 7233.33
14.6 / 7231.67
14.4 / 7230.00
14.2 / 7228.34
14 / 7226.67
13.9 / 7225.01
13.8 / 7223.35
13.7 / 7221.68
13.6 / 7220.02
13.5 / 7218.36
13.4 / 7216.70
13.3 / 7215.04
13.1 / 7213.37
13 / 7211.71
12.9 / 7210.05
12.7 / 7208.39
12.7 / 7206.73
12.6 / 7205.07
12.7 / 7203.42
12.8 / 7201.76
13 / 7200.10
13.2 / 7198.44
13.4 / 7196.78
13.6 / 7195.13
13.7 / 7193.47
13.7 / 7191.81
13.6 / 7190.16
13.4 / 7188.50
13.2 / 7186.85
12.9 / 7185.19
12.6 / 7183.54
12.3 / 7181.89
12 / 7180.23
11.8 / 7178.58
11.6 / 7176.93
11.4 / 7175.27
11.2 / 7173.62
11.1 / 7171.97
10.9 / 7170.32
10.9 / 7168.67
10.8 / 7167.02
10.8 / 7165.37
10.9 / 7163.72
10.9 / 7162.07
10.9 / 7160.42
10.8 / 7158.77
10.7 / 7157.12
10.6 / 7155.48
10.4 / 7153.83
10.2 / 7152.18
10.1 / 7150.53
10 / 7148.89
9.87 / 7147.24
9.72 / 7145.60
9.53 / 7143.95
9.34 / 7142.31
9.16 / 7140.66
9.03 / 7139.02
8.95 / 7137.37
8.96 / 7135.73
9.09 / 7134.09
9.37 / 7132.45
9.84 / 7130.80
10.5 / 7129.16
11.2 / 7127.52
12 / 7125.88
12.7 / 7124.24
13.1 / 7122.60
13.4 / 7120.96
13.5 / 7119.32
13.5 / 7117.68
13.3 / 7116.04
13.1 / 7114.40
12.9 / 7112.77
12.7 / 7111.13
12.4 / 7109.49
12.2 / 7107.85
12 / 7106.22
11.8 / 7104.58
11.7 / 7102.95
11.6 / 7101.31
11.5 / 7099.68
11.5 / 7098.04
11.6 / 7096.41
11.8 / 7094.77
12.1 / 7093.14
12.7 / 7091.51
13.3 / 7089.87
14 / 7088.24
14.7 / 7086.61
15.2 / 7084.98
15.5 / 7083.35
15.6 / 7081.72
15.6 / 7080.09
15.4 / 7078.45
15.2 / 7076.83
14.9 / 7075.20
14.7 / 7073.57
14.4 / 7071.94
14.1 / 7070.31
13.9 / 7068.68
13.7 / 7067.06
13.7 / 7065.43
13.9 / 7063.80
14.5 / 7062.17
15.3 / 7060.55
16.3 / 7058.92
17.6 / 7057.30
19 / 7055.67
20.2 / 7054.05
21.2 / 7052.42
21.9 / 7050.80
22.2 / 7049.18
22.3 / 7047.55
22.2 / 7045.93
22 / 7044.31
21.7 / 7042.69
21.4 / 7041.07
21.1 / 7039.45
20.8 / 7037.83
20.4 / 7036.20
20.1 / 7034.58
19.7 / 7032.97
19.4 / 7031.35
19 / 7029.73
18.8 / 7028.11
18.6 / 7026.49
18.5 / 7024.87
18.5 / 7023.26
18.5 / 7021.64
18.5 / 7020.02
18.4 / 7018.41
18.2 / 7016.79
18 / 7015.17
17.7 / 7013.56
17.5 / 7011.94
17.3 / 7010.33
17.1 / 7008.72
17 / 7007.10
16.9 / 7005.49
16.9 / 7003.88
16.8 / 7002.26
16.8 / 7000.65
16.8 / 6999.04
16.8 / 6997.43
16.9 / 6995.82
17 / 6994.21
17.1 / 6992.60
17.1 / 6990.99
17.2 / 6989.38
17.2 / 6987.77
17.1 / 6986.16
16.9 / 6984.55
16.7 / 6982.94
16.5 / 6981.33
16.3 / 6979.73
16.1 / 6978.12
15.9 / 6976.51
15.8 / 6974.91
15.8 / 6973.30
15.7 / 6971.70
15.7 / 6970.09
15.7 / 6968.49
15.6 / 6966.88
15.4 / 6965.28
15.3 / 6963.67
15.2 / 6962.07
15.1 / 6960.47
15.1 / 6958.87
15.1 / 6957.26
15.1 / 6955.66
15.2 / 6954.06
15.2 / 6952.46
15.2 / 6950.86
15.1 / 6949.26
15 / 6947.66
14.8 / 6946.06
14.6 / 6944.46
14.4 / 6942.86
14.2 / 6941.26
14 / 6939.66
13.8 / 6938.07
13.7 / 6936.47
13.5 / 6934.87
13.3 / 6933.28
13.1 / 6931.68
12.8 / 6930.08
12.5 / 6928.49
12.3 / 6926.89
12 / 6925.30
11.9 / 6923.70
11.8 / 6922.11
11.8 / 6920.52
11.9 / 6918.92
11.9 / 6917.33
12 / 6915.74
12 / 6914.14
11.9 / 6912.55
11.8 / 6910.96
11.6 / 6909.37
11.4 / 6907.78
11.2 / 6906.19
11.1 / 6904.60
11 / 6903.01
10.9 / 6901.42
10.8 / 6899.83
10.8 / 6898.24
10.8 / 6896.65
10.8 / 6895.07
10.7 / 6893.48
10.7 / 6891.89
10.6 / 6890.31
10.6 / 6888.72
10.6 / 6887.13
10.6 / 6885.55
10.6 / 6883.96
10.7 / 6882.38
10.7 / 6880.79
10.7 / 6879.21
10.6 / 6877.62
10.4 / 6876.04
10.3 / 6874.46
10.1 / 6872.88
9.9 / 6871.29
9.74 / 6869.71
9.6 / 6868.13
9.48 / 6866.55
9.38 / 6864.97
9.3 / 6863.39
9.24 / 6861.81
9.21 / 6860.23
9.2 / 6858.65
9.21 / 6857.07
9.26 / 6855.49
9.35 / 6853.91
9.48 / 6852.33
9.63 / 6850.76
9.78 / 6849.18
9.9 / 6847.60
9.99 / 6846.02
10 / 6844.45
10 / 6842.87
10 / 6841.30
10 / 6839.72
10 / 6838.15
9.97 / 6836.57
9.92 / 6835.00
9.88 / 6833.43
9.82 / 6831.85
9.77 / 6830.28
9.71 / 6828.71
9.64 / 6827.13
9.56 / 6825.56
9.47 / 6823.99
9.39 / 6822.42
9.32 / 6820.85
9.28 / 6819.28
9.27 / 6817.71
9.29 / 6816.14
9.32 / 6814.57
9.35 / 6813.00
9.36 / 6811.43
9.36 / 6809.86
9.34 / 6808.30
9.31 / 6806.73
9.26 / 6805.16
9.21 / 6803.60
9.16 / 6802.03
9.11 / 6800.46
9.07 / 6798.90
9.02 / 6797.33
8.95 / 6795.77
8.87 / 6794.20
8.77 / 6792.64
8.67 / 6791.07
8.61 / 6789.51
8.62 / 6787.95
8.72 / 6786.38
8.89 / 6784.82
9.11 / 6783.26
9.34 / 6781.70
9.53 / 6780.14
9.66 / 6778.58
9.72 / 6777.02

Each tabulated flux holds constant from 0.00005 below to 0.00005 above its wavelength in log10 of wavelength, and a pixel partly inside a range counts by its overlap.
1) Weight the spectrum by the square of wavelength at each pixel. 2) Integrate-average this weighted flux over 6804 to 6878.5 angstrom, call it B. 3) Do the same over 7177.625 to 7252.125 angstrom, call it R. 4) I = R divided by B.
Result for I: 1.61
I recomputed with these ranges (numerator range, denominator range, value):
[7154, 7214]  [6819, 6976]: 1.12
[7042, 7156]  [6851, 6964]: 1.21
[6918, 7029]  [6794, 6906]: 1.65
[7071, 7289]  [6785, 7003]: 1.24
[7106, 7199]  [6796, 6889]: 1.29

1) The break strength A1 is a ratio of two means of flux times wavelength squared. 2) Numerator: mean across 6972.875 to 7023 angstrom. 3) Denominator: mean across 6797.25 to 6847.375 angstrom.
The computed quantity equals 1.9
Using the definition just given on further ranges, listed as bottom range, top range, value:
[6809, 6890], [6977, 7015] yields 1.81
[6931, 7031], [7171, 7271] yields 0.96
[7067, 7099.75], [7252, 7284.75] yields 1.37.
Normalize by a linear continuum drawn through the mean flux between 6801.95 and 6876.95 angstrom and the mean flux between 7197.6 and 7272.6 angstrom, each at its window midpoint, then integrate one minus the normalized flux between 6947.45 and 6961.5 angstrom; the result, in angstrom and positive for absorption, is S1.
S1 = -4.84 angstrom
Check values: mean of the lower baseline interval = 9.6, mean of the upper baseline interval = 15.3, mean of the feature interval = 15.1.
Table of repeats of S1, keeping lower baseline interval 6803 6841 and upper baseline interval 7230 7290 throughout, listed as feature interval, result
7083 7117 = 4.12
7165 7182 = 4.80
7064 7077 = -0.29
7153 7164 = 3.38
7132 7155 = 8.56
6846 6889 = 1.86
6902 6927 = -1.16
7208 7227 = 3.61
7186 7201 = 2.51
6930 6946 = -3.08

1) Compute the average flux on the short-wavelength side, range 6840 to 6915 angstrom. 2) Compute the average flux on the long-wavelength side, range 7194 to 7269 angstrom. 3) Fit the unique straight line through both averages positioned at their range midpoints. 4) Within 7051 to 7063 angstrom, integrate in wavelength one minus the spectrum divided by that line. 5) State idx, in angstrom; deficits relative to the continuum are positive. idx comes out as -4.9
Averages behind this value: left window 10.3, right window 15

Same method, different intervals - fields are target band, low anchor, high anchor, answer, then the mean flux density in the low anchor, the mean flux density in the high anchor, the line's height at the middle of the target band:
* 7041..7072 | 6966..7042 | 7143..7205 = -4.40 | 17.6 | 11.7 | 15.8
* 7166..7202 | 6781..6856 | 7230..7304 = 8.58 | 9.4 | 17.8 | 16.3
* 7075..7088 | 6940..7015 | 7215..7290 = 0.85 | 16.1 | 16.6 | 16.3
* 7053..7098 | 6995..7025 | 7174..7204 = 3.04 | 17.5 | 12.8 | 15.8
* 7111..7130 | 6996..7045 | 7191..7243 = 4.13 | 18.6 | 13.8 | 16.2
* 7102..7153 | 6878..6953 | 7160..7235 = 6.05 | 12.2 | 12.8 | 12.6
